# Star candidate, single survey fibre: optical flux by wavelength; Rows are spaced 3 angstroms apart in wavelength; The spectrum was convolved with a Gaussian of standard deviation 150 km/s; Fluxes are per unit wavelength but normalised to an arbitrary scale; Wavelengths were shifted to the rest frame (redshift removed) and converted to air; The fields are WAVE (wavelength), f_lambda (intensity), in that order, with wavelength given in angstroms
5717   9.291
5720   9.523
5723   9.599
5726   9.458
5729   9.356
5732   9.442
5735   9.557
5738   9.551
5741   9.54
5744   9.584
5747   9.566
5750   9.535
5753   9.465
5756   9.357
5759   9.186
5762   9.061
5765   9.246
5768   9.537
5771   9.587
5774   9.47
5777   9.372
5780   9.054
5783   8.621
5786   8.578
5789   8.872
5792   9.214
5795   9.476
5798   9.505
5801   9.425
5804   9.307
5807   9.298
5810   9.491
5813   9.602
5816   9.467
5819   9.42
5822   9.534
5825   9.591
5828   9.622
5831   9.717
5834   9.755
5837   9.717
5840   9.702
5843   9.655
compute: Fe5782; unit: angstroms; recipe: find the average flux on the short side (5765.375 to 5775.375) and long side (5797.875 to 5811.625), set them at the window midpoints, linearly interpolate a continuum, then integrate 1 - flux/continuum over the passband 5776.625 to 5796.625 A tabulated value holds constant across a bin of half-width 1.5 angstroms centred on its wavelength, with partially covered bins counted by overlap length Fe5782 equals 0.93 angstroms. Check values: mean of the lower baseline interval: 9.5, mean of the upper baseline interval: 9.4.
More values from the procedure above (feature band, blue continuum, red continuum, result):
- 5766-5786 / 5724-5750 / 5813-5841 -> 0.7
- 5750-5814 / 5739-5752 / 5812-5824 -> 1.7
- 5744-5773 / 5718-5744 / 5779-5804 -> -0.3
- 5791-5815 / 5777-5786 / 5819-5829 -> -0.5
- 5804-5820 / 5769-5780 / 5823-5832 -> 0.2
